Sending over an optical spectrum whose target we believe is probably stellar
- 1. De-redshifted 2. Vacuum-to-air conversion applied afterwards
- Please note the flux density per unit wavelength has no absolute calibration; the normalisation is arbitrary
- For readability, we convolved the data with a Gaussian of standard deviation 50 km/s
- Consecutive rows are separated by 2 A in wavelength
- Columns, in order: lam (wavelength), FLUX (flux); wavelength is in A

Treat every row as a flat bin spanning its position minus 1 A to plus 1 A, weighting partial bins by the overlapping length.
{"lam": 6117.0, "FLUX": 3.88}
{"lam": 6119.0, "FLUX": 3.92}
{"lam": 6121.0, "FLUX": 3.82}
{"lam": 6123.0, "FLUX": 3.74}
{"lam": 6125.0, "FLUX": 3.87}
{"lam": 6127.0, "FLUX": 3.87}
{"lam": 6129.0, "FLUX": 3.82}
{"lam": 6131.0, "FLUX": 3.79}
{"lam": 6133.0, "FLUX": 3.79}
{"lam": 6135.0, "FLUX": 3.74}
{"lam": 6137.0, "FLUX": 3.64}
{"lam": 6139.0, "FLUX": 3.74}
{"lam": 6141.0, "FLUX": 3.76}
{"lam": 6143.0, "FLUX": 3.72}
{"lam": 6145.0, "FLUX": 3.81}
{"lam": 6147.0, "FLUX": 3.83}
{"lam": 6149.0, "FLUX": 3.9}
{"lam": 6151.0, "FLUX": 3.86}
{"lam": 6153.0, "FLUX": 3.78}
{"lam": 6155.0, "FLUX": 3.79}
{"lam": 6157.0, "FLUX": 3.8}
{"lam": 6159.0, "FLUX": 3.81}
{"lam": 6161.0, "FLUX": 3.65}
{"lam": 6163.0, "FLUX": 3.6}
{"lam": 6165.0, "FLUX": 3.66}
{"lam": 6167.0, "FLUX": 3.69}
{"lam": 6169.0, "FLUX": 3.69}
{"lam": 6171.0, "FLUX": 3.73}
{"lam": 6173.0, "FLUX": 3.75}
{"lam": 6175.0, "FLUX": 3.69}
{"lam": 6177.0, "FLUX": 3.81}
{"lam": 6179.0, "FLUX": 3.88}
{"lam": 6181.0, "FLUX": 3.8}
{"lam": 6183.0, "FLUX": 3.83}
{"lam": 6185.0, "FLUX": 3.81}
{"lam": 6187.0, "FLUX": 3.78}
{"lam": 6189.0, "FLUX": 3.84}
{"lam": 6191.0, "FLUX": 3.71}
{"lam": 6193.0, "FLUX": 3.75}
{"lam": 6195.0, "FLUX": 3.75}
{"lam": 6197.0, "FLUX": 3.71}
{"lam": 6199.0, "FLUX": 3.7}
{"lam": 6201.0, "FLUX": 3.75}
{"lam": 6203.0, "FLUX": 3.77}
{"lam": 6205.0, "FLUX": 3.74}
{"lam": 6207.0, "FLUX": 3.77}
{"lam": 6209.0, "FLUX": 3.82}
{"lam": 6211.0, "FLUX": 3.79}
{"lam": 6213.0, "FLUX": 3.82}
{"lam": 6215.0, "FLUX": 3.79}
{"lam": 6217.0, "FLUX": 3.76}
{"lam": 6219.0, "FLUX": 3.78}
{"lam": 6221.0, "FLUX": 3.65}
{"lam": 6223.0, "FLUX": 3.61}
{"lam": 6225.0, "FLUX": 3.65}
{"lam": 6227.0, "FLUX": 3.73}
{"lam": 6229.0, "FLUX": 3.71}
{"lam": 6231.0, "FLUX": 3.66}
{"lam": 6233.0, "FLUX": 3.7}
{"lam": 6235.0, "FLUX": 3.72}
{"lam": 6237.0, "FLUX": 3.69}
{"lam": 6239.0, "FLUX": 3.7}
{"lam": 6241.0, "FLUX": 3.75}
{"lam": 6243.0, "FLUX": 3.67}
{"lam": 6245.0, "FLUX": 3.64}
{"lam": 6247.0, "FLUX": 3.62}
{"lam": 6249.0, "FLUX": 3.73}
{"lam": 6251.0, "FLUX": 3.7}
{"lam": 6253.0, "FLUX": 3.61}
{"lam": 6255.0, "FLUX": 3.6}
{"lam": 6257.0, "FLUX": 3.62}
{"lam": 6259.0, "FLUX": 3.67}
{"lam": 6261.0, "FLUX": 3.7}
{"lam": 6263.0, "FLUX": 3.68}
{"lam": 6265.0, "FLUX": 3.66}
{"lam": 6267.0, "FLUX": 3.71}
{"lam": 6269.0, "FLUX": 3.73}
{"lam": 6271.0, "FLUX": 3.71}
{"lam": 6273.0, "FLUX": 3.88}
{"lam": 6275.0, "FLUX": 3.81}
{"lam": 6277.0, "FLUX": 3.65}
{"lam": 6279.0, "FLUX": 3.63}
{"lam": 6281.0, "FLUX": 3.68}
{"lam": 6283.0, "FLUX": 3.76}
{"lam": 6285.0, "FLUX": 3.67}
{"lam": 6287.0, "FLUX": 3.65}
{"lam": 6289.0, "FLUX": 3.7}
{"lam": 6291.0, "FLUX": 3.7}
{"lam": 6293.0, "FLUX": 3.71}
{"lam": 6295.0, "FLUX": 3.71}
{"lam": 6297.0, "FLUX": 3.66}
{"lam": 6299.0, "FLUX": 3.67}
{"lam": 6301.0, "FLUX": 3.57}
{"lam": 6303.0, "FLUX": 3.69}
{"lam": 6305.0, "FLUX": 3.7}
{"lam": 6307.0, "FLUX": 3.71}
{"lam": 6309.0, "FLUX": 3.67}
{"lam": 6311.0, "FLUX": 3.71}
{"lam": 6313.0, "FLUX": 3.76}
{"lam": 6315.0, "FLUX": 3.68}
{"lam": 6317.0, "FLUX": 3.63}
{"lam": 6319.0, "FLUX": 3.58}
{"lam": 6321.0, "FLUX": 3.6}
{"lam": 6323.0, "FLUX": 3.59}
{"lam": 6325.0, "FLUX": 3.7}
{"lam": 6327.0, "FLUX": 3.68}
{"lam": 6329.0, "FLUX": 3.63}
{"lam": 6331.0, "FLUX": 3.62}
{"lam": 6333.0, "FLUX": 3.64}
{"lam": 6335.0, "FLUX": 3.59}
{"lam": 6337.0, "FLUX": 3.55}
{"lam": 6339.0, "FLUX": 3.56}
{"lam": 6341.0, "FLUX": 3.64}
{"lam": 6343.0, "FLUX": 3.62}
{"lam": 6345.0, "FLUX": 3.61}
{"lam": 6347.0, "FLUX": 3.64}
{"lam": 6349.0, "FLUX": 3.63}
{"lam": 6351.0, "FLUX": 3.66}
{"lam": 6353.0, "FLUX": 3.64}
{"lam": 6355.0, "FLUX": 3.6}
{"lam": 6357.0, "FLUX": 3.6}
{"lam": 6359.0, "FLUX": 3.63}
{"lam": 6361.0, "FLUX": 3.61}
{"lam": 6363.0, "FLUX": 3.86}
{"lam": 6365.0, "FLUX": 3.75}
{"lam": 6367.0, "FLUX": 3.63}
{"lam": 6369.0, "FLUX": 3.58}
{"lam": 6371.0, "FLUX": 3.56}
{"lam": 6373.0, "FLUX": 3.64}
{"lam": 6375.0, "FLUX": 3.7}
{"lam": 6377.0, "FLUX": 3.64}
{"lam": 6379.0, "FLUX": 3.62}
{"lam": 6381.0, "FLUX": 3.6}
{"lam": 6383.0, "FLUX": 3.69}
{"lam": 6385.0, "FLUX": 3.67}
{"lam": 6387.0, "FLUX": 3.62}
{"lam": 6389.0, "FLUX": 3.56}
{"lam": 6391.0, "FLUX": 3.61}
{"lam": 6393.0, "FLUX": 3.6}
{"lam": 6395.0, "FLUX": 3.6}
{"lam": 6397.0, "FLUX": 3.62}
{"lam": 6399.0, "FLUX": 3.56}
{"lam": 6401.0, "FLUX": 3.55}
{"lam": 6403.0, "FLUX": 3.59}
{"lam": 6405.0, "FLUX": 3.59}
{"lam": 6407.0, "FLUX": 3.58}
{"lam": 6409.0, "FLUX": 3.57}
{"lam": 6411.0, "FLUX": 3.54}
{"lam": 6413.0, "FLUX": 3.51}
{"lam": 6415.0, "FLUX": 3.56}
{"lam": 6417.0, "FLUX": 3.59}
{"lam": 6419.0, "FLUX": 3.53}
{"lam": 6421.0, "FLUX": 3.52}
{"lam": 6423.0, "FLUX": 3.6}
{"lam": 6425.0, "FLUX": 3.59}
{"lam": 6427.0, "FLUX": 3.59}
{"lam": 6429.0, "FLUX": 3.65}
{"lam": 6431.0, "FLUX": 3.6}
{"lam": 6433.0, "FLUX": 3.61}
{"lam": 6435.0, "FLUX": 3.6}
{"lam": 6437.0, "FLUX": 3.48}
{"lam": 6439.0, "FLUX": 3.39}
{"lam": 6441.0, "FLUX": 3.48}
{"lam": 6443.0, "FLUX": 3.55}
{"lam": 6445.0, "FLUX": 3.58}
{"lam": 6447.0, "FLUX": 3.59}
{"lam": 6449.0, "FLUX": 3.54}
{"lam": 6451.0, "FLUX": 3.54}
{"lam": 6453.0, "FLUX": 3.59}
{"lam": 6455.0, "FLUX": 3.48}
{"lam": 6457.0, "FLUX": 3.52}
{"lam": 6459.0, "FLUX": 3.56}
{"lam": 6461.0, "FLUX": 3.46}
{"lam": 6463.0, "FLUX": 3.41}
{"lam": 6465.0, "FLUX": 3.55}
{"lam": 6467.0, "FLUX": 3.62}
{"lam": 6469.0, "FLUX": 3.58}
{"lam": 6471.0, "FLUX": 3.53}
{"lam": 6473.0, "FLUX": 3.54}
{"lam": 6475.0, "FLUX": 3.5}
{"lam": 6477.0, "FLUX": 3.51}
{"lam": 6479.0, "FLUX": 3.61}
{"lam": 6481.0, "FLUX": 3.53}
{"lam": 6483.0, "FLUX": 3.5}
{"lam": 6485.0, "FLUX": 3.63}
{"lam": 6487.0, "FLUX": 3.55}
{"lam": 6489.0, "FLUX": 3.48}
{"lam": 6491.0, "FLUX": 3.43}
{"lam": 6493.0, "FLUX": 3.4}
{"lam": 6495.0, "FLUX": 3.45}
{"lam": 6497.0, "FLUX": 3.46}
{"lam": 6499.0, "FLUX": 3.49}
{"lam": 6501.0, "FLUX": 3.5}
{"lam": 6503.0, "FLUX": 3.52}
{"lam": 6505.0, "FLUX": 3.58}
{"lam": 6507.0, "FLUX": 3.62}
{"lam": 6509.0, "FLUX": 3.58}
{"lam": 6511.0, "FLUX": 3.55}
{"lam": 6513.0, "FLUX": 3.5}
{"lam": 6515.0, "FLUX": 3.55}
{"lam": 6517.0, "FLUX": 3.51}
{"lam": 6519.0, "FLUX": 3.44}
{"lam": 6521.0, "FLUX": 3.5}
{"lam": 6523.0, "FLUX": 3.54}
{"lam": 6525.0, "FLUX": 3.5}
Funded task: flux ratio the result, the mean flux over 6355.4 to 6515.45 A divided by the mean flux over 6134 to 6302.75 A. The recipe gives 1.0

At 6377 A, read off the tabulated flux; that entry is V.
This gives 3.64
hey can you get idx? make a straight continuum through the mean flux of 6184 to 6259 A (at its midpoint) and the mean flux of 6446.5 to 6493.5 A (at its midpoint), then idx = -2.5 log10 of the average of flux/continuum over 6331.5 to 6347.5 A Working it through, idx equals 0.01 mag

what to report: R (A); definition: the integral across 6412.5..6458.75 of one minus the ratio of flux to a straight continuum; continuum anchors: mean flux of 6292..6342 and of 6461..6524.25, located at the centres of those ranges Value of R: 0.1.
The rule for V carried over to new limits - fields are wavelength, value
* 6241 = 3.75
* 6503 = 3.52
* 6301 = 3.57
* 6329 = 3.63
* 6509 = 3.58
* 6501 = 3.5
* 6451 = 3.54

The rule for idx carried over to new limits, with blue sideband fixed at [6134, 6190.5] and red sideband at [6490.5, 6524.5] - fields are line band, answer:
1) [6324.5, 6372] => 0.00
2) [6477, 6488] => -0.01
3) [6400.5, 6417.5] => 0.01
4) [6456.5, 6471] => 0.00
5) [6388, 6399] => 0.00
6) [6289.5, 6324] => 0.00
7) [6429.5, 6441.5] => 0.01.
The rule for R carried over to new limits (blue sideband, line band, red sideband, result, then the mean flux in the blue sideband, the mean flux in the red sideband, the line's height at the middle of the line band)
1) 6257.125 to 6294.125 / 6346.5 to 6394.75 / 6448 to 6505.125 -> -0.30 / 3.7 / 3.52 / 3.62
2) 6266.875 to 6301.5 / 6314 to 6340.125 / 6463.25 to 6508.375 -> 0.32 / 3.7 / 3.52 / 3.66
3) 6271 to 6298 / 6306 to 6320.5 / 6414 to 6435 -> 0.03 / 3.71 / 3.58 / 3.68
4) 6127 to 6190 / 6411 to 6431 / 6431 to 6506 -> -0.05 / 3.77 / 3.52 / 3.56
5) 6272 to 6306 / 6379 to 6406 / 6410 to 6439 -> -0.08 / 3.7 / 3.56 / 3.59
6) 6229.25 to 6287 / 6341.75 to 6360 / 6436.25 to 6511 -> -0.04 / 3.69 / 3.52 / 3.62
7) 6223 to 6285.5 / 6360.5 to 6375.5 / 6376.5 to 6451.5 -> -0.24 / 3.69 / 3.58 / 3.61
